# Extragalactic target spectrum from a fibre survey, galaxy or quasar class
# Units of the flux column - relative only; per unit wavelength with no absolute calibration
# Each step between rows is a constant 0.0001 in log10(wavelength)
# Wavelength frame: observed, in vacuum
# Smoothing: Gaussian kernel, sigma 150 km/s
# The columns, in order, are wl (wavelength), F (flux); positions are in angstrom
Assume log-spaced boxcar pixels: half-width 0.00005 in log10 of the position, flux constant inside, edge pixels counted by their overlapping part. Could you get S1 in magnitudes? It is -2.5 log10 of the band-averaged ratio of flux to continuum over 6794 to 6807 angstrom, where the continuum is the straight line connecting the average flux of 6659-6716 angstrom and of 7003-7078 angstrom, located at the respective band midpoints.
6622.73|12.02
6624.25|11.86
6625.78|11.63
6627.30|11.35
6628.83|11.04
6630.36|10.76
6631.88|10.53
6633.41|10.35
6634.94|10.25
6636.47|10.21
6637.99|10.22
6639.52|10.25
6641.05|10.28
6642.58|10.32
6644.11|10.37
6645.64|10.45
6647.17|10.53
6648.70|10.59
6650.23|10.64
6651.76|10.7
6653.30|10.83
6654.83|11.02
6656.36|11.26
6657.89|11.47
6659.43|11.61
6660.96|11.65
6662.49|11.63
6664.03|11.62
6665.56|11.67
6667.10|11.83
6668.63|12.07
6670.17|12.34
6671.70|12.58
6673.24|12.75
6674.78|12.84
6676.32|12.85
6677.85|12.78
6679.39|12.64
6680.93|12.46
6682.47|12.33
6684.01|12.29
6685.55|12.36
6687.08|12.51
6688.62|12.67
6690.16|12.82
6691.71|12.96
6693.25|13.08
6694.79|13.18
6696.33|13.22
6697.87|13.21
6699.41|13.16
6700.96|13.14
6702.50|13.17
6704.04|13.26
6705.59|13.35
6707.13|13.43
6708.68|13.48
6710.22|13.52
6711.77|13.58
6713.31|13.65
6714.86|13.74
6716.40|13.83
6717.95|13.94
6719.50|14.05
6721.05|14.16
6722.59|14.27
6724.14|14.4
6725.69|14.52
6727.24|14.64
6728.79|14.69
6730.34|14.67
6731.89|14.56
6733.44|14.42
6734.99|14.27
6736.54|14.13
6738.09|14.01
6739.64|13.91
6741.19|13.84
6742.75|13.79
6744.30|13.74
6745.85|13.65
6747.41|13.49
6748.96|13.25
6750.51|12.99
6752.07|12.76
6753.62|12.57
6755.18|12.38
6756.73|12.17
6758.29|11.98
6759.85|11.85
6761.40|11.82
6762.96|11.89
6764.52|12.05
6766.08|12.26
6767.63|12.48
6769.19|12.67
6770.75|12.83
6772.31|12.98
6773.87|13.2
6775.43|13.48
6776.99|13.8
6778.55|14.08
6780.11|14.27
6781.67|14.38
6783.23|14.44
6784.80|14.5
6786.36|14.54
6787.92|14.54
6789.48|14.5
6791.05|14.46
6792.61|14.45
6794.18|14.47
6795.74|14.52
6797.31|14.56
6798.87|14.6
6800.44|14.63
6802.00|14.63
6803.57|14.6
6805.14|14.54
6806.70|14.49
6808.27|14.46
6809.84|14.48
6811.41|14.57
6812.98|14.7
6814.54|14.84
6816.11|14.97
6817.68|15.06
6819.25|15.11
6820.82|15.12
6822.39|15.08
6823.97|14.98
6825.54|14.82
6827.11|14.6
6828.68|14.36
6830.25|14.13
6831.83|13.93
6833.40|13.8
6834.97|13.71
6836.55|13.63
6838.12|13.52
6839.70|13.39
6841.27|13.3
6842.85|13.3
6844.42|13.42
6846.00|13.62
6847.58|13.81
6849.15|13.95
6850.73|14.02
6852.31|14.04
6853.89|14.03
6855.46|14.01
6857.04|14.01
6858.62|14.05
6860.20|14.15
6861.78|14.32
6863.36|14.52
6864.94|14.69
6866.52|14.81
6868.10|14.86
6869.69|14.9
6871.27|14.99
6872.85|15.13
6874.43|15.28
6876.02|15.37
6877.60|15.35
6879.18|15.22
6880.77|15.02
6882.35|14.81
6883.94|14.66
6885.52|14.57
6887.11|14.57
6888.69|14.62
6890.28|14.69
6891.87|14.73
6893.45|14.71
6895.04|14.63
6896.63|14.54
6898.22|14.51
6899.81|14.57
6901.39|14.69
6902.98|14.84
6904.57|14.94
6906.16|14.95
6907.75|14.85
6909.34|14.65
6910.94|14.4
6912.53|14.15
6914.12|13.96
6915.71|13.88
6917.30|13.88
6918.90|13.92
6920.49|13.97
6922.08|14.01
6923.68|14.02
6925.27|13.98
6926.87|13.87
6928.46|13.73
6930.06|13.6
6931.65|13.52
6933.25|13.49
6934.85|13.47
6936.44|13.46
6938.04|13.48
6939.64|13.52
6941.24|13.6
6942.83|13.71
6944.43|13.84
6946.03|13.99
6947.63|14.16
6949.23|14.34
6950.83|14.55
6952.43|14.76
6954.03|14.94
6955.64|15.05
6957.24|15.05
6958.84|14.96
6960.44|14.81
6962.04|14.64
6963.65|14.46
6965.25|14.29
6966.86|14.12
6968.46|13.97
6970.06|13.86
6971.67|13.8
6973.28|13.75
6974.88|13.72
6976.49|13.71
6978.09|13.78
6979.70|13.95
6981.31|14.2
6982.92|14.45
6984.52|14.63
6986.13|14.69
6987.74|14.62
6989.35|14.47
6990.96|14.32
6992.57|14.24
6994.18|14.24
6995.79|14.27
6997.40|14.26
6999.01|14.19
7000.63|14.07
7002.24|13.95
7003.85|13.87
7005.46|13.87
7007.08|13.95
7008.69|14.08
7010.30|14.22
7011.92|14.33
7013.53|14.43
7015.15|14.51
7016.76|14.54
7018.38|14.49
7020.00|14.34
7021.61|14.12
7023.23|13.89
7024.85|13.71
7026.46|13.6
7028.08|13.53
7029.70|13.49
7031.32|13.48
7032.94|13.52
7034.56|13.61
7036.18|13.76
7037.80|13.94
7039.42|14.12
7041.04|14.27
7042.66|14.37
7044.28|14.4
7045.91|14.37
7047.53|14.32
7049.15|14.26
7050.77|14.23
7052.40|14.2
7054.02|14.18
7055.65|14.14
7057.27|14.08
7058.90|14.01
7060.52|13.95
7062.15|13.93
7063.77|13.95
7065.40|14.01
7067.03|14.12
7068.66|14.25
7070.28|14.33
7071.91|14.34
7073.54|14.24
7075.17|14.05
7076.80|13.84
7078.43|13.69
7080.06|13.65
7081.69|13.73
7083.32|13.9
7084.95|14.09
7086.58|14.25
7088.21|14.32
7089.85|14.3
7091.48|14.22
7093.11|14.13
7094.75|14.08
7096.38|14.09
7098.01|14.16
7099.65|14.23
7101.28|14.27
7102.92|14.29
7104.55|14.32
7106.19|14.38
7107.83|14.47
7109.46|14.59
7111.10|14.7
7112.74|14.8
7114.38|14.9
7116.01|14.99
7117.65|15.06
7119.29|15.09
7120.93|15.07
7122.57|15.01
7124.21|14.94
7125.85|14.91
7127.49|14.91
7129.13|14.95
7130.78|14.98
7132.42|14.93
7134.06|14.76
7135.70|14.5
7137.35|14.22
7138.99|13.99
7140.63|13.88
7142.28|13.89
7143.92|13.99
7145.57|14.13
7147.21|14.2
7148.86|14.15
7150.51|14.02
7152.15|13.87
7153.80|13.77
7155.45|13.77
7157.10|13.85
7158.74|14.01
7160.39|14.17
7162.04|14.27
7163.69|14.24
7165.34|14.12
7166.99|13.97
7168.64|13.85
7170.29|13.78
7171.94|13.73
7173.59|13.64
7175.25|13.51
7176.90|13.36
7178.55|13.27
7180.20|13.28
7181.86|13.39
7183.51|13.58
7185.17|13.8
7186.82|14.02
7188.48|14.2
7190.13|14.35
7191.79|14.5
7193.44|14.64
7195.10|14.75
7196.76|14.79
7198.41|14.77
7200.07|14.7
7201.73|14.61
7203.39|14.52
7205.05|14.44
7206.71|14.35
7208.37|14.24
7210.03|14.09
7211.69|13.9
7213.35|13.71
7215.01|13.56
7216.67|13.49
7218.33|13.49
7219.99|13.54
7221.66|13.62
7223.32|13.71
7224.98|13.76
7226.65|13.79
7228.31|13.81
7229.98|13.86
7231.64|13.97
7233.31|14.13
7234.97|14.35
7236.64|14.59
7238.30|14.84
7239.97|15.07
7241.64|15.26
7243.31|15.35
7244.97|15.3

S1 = -0.11 mag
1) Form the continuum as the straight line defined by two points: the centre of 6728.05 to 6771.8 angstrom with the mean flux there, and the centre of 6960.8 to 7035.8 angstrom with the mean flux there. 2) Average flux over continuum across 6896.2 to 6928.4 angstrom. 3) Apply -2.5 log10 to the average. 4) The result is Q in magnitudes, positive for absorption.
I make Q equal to -0.04 mag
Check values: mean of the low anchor 13.2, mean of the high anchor 14.1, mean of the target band 14.3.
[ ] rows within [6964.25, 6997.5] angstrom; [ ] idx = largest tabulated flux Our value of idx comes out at 14.69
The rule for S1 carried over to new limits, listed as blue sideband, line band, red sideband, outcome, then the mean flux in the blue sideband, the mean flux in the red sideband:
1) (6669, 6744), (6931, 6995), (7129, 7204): -0.03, 13.4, 14.1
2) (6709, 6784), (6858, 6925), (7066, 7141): -0.06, 13.5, 14.4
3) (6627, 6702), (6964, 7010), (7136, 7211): -0.07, 11.7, 14.1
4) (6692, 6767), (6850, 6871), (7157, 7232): -0.06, 13.4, 14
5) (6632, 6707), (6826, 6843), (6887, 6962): -0.03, 11.9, 14.3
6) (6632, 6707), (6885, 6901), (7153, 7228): -0.15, 11.9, 14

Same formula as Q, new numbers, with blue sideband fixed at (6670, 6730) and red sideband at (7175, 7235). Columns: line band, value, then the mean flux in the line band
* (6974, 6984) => -0.02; 14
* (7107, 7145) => -0.06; 14.7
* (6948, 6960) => -0.09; 14.8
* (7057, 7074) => -0.02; 14.1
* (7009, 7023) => -0.05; 14.3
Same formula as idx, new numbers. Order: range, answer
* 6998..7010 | 14.19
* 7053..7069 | 14.25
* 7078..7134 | 15.09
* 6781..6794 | 14.54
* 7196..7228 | 14.79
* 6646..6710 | 13.48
